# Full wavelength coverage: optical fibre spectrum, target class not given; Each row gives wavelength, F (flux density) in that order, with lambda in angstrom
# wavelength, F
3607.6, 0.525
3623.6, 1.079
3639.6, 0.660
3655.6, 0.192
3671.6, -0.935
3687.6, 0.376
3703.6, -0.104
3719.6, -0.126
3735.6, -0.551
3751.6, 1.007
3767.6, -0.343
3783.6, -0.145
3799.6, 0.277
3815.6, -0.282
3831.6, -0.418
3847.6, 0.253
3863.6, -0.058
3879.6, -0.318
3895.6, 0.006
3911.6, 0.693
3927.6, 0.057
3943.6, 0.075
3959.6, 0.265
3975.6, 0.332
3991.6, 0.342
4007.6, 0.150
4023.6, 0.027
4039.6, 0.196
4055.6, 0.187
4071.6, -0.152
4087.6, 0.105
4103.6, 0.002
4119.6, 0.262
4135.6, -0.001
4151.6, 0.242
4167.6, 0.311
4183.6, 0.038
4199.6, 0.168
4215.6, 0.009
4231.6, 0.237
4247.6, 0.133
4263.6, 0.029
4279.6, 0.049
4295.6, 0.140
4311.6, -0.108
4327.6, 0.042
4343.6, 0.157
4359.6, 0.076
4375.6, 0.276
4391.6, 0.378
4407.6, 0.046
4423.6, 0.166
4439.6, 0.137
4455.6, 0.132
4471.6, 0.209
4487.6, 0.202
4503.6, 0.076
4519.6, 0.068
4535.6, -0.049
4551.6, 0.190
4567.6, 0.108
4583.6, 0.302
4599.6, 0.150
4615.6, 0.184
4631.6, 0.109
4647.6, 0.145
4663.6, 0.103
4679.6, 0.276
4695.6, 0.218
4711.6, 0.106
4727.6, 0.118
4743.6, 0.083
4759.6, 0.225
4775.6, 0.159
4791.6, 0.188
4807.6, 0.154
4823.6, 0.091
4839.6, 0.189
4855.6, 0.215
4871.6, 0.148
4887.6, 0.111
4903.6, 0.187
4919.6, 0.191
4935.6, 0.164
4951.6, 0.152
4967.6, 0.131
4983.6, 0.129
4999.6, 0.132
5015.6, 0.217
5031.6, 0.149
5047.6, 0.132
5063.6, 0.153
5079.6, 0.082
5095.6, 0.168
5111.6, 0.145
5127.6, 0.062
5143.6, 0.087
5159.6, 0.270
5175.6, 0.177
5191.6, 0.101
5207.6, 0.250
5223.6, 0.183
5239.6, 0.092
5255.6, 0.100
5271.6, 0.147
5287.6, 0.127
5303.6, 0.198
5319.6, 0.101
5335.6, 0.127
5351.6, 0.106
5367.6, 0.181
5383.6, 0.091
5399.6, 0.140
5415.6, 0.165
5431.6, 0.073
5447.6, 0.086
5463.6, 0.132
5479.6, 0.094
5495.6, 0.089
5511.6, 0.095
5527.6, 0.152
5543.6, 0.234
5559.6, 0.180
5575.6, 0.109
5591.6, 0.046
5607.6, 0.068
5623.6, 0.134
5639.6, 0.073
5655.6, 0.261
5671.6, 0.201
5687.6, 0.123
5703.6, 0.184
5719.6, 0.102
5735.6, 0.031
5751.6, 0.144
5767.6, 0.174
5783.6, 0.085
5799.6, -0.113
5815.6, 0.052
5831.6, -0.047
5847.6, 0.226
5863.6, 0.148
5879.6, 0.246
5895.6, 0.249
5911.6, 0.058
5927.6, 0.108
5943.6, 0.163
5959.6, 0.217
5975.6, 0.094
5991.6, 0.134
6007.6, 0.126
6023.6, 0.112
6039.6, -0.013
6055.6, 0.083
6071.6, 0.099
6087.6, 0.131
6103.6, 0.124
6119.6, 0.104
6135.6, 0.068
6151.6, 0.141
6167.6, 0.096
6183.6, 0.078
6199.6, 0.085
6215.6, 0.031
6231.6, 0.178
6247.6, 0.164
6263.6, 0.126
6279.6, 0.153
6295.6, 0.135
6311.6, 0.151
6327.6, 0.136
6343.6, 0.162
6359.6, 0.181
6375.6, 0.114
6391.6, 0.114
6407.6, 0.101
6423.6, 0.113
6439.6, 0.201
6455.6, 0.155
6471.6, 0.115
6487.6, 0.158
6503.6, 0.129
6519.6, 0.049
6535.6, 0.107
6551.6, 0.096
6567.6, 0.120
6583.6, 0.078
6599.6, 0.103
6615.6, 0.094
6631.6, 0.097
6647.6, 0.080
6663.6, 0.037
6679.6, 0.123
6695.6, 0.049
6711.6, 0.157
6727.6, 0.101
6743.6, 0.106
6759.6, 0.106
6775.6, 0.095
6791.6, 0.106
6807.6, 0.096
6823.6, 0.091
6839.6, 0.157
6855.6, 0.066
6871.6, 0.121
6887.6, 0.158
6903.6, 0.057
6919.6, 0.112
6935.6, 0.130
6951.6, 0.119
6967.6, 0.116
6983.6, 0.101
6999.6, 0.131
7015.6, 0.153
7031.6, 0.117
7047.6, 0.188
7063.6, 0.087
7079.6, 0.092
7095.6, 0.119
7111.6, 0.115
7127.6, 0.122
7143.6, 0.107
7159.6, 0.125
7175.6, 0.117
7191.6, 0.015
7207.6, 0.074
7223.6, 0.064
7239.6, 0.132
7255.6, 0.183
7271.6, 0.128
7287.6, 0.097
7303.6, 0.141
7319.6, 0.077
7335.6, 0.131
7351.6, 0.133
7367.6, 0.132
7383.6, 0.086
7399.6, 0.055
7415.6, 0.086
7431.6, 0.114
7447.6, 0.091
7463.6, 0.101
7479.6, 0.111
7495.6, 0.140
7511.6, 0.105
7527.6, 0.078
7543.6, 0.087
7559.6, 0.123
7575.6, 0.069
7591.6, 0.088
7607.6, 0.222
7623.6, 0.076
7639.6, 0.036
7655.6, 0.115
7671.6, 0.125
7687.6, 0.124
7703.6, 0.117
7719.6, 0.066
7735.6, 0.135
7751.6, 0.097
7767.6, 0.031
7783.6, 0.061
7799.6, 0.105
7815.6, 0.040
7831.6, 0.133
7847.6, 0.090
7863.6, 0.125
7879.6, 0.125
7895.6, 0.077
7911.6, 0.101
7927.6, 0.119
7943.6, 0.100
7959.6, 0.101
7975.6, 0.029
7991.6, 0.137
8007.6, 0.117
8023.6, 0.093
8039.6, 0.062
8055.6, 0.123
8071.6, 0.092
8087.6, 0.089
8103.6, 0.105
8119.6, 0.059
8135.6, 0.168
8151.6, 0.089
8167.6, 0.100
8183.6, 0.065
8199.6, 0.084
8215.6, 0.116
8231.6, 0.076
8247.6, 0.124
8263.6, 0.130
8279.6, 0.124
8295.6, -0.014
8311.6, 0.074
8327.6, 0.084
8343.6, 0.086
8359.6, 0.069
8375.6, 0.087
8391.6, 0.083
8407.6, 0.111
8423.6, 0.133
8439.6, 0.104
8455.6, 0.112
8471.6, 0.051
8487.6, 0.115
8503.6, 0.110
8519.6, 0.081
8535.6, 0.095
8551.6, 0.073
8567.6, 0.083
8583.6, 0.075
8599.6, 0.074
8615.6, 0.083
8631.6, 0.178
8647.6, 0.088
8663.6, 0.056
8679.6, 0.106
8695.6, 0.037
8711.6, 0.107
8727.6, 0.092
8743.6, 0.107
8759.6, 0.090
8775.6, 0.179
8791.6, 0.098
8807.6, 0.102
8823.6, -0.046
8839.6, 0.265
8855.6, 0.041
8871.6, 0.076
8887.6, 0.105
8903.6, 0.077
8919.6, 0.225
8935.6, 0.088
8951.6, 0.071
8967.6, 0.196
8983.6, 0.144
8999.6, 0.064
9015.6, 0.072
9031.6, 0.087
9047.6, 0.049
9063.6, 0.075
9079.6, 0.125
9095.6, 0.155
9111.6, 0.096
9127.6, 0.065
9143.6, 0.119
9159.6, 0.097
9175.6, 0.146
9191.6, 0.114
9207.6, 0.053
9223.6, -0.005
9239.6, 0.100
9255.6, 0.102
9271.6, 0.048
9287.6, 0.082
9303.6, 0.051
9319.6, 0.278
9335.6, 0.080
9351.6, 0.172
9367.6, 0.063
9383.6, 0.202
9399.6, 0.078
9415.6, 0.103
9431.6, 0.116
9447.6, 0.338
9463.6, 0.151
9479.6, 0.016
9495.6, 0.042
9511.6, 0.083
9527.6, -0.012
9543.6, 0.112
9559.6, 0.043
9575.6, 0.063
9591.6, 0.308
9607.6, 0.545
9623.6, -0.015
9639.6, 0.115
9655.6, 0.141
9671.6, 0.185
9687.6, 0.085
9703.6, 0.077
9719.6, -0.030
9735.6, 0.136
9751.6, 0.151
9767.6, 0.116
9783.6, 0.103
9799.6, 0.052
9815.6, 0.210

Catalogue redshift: 1.575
